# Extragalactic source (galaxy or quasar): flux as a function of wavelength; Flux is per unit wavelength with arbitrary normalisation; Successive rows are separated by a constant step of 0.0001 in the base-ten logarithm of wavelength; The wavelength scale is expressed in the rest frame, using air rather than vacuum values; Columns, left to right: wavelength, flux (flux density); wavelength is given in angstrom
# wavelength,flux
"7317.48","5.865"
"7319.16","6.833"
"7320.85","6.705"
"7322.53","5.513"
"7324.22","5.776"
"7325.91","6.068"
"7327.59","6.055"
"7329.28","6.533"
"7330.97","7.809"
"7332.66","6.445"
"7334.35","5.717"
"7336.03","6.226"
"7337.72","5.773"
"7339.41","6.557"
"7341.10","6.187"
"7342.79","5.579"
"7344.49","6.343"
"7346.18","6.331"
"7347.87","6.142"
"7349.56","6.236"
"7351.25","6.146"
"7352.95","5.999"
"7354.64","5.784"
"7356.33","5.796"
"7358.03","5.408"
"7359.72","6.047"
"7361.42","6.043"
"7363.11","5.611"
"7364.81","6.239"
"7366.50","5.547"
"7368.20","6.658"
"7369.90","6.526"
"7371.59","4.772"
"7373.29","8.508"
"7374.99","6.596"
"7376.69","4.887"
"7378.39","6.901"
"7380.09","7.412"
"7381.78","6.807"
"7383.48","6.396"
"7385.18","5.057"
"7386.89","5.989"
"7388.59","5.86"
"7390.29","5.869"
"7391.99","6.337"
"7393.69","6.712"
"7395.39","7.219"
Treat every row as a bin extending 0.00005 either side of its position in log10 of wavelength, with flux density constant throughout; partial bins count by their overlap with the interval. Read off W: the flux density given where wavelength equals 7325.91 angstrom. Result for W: 6.068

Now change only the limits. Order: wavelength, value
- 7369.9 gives 6.526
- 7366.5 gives 5.547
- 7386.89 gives 5.989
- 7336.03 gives 6.226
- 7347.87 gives 6.142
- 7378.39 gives 6.901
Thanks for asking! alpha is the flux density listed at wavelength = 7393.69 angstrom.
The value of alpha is 6.712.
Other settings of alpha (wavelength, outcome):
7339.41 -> 6.557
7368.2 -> 6.658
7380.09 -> 7.412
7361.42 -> 6.043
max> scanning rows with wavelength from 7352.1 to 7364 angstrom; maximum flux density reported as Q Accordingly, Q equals 6.047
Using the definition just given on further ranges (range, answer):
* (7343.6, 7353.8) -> 6.343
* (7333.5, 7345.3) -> 6.557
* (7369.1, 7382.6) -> 8.508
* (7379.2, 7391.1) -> 7.412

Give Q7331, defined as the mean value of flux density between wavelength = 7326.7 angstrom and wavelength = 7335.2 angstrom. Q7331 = 6.51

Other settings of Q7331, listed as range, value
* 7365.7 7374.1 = 6.4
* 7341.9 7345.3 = 5.95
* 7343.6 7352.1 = 6.23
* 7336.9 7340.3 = 6.17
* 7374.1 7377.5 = 5.78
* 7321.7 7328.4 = 5.85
